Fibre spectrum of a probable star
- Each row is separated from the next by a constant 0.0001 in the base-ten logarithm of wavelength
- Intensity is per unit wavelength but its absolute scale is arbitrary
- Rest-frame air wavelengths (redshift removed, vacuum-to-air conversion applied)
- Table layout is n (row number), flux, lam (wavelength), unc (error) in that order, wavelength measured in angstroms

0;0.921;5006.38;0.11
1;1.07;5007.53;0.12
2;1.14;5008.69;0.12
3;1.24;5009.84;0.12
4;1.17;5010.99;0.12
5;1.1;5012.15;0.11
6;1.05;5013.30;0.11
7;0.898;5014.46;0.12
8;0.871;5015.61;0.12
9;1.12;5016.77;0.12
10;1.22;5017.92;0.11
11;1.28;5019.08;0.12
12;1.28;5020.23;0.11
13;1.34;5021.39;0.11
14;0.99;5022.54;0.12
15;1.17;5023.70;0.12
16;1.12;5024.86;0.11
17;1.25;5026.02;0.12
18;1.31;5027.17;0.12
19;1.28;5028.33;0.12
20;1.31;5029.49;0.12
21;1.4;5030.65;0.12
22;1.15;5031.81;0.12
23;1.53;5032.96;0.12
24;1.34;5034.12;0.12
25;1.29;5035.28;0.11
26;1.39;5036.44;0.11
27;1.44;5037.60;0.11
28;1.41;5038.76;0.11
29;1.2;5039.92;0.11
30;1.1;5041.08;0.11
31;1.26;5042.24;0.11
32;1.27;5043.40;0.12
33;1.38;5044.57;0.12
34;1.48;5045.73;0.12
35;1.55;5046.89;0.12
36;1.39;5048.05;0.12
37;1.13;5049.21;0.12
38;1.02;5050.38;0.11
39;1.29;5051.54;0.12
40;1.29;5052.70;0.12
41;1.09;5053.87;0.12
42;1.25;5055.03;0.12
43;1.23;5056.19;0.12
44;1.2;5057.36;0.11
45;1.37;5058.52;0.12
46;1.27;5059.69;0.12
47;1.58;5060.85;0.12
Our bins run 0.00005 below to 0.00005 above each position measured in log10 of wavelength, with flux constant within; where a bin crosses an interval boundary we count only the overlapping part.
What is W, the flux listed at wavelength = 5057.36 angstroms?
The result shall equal 1.2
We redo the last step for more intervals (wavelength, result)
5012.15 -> 1.1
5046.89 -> 1.55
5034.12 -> 1.34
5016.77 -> 1.12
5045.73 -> 1.48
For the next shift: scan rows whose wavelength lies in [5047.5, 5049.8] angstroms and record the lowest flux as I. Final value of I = 1.13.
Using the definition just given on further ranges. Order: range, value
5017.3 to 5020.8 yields 1.22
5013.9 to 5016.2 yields 0.871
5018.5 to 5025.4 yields 0.99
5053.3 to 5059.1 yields 1.09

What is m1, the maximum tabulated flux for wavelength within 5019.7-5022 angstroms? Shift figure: 1.34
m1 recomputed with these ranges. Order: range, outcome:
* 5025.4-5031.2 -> 1.4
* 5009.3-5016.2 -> 1.24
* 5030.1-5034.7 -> 1.53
